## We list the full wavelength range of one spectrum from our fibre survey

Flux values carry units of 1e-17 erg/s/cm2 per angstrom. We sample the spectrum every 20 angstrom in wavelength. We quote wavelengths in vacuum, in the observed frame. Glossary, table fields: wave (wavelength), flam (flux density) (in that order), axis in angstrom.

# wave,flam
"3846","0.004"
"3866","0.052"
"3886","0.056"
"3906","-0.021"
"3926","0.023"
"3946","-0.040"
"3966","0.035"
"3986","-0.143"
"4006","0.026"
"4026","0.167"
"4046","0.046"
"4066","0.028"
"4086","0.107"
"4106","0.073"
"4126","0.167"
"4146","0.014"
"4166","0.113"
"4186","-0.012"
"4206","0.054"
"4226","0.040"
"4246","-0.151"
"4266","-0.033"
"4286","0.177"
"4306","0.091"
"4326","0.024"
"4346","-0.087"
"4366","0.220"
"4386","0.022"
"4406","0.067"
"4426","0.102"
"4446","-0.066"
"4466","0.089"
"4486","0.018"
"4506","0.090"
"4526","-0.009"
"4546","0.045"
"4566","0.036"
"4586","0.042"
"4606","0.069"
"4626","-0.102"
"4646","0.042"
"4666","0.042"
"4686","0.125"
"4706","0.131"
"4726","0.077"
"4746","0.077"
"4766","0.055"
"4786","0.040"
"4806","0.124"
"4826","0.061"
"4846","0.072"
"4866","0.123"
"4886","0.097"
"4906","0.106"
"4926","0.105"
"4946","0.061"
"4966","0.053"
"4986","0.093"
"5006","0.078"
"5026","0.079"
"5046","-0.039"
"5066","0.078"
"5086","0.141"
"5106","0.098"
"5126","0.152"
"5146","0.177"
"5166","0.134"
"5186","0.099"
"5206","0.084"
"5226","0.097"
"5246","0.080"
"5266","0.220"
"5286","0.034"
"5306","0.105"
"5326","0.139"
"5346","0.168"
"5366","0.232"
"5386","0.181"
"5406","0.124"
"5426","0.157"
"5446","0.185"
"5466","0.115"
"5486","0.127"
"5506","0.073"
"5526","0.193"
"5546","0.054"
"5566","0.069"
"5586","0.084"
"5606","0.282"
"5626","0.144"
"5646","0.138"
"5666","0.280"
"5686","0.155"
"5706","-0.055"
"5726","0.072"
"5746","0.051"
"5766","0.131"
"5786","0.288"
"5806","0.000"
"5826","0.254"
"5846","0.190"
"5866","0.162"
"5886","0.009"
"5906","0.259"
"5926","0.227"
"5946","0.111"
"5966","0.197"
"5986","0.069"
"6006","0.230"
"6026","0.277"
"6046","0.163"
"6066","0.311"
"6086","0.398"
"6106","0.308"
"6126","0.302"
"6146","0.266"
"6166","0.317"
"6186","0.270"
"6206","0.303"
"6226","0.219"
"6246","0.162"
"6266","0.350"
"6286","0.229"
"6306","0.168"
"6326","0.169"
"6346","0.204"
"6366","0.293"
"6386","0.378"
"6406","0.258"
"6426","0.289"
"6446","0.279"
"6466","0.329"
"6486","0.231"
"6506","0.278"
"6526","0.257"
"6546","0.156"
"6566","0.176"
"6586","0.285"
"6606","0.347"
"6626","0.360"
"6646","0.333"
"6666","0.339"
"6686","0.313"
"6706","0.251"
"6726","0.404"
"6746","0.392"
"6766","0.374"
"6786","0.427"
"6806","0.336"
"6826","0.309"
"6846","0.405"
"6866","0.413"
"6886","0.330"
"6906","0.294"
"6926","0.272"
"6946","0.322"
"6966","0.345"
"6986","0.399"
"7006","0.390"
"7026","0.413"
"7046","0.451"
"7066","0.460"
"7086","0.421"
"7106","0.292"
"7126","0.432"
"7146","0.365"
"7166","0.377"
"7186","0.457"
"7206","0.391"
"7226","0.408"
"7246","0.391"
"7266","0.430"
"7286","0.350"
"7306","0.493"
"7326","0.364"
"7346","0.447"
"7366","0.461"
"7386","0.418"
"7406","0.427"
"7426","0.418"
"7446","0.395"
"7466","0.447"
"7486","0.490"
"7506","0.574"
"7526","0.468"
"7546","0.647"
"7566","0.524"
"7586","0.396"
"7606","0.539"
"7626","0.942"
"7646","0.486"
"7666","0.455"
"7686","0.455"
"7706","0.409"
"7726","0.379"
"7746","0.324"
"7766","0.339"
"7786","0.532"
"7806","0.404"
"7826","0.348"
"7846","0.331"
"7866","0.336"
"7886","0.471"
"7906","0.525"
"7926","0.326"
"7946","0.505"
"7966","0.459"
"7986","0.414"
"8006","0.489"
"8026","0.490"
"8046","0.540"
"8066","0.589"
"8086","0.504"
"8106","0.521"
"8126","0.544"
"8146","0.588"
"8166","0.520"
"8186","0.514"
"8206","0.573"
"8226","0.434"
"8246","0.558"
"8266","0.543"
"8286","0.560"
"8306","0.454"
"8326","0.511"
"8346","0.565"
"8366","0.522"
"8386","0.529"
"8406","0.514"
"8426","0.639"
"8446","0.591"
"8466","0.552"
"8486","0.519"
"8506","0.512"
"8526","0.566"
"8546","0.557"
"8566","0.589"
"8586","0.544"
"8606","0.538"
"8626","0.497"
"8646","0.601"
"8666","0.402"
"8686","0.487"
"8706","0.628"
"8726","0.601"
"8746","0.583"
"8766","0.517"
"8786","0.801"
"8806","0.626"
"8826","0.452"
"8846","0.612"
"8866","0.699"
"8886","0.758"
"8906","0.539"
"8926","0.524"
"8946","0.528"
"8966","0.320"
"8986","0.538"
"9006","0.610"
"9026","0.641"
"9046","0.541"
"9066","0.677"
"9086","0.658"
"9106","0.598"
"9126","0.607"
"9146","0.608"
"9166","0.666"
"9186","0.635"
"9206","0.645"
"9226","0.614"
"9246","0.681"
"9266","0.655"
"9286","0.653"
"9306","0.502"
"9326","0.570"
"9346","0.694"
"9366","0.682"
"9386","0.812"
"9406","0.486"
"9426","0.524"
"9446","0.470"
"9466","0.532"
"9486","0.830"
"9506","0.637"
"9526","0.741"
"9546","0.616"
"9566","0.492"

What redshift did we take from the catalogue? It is 0.522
